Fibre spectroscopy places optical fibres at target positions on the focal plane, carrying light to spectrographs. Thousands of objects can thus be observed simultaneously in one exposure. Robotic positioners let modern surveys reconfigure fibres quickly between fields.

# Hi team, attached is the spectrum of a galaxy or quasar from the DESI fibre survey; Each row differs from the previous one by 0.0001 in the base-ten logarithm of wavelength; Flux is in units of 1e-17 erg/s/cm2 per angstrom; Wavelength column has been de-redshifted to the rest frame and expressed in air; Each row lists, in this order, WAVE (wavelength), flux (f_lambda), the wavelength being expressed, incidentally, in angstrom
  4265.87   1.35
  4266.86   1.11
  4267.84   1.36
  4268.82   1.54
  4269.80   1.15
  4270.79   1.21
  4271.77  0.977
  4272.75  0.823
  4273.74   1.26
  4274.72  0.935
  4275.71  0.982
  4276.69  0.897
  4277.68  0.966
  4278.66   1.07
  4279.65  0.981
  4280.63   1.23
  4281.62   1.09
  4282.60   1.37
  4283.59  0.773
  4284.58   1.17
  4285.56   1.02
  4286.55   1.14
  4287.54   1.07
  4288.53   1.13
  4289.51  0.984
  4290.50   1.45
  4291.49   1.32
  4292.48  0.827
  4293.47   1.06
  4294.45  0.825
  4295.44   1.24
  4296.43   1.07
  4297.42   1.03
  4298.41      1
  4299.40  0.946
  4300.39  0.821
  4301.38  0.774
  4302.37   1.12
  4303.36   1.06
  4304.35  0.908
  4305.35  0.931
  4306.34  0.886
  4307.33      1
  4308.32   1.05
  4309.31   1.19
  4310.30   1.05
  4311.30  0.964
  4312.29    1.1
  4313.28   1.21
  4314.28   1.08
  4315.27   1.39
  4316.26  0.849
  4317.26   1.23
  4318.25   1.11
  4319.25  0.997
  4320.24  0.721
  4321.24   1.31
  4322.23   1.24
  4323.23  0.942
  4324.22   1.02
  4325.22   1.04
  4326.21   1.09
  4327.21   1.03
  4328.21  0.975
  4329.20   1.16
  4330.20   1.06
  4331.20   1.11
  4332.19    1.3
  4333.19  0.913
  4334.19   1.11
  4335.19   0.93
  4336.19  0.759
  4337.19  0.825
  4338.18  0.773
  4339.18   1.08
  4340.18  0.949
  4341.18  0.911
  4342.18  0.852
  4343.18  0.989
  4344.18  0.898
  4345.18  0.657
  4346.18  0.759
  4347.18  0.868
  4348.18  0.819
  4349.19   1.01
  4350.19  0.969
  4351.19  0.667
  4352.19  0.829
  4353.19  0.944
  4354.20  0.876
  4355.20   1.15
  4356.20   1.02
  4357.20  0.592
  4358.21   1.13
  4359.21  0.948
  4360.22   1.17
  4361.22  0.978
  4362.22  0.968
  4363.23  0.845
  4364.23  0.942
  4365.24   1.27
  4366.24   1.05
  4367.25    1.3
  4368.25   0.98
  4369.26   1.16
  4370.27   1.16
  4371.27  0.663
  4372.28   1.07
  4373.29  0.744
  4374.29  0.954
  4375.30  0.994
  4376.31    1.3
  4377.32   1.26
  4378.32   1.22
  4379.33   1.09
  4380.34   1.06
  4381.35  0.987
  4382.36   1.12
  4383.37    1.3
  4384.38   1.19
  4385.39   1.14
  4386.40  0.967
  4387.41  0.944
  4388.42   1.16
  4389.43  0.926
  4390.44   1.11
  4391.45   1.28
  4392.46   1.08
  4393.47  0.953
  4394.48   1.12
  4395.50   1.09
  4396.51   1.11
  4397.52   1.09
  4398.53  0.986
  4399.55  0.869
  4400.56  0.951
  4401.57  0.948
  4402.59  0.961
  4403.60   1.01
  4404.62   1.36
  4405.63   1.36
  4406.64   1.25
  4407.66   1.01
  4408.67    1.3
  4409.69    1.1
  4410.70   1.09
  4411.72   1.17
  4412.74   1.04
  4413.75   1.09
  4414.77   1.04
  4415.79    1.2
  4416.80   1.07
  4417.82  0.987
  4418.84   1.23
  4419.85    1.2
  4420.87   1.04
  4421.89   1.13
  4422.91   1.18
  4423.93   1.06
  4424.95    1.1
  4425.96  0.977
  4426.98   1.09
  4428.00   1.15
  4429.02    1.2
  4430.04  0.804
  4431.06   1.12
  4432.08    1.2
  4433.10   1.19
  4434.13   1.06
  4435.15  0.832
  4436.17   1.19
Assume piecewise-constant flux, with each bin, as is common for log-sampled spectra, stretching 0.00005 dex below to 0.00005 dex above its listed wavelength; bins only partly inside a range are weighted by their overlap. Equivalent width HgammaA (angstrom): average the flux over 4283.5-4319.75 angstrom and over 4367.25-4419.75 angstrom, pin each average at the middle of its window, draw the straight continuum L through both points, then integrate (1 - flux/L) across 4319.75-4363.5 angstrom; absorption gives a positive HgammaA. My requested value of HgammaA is 4.4 angstrom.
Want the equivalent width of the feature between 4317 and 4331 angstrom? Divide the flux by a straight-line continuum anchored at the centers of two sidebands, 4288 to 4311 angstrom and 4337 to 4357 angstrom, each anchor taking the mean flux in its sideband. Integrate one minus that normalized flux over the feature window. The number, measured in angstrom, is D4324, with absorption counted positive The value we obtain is -1.6 angstrom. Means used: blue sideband 1.03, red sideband 0.889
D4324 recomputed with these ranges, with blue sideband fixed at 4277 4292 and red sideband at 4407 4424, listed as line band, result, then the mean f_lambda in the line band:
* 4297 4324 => 2.0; 1.03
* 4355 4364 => 1.2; 0.972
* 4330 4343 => 1.7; 0.966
